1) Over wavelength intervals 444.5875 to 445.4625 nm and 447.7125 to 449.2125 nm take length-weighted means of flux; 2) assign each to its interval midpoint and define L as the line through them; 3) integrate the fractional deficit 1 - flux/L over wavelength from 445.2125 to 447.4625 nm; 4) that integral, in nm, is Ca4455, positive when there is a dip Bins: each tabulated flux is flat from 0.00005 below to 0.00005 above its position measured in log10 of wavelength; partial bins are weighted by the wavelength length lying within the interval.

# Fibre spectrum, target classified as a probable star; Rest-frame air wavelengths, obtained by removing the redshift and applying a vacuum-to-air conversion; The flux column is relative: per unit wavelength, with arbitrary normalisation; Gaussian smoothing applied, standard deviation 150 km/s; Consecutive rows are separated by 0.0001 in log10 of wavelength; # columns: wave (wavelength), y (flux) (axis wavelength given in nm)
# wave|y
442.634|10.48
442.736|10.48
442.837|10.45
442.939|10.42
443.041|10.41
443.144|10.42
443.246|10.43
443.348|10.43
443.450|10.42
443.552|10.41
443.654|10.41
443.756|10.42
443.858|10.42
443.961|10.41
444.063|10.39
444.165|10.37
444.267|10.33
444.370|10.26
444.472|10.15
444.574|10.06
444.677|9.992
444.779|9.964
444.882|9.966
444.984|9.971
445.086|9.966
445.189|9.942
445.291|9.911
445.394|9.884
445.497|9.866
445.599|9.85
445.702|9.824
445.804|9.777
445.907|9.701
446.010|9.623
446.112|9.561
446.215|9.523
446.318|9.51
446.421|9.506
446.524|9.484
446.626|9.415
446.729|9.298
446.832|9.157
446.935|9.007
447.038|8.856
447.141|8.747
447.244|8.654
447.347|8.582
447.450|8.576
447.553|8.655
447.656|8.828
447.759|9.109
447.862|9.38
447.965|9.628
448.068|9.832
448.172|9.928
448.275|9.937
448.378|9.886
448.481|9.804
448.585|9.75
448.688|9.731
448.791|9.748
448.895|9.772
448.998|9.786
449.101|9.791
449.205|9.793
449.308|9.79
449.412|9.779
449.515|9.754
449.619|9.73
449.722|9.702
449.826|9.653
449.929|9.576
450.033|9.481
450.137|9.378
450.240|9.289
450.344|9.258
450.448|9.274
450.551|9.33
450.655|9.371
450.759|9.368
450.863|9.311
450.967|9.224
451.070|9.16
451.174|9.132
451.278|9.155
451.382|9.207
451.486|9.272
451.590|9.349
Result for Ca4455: 0.106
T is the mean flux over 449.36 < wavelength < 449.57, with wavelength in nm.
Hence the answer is 9.75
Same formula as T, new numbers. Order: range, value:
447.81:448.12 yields 9.61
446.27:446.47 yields 9.5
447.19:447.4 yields 8.62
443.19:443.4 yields 10.4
